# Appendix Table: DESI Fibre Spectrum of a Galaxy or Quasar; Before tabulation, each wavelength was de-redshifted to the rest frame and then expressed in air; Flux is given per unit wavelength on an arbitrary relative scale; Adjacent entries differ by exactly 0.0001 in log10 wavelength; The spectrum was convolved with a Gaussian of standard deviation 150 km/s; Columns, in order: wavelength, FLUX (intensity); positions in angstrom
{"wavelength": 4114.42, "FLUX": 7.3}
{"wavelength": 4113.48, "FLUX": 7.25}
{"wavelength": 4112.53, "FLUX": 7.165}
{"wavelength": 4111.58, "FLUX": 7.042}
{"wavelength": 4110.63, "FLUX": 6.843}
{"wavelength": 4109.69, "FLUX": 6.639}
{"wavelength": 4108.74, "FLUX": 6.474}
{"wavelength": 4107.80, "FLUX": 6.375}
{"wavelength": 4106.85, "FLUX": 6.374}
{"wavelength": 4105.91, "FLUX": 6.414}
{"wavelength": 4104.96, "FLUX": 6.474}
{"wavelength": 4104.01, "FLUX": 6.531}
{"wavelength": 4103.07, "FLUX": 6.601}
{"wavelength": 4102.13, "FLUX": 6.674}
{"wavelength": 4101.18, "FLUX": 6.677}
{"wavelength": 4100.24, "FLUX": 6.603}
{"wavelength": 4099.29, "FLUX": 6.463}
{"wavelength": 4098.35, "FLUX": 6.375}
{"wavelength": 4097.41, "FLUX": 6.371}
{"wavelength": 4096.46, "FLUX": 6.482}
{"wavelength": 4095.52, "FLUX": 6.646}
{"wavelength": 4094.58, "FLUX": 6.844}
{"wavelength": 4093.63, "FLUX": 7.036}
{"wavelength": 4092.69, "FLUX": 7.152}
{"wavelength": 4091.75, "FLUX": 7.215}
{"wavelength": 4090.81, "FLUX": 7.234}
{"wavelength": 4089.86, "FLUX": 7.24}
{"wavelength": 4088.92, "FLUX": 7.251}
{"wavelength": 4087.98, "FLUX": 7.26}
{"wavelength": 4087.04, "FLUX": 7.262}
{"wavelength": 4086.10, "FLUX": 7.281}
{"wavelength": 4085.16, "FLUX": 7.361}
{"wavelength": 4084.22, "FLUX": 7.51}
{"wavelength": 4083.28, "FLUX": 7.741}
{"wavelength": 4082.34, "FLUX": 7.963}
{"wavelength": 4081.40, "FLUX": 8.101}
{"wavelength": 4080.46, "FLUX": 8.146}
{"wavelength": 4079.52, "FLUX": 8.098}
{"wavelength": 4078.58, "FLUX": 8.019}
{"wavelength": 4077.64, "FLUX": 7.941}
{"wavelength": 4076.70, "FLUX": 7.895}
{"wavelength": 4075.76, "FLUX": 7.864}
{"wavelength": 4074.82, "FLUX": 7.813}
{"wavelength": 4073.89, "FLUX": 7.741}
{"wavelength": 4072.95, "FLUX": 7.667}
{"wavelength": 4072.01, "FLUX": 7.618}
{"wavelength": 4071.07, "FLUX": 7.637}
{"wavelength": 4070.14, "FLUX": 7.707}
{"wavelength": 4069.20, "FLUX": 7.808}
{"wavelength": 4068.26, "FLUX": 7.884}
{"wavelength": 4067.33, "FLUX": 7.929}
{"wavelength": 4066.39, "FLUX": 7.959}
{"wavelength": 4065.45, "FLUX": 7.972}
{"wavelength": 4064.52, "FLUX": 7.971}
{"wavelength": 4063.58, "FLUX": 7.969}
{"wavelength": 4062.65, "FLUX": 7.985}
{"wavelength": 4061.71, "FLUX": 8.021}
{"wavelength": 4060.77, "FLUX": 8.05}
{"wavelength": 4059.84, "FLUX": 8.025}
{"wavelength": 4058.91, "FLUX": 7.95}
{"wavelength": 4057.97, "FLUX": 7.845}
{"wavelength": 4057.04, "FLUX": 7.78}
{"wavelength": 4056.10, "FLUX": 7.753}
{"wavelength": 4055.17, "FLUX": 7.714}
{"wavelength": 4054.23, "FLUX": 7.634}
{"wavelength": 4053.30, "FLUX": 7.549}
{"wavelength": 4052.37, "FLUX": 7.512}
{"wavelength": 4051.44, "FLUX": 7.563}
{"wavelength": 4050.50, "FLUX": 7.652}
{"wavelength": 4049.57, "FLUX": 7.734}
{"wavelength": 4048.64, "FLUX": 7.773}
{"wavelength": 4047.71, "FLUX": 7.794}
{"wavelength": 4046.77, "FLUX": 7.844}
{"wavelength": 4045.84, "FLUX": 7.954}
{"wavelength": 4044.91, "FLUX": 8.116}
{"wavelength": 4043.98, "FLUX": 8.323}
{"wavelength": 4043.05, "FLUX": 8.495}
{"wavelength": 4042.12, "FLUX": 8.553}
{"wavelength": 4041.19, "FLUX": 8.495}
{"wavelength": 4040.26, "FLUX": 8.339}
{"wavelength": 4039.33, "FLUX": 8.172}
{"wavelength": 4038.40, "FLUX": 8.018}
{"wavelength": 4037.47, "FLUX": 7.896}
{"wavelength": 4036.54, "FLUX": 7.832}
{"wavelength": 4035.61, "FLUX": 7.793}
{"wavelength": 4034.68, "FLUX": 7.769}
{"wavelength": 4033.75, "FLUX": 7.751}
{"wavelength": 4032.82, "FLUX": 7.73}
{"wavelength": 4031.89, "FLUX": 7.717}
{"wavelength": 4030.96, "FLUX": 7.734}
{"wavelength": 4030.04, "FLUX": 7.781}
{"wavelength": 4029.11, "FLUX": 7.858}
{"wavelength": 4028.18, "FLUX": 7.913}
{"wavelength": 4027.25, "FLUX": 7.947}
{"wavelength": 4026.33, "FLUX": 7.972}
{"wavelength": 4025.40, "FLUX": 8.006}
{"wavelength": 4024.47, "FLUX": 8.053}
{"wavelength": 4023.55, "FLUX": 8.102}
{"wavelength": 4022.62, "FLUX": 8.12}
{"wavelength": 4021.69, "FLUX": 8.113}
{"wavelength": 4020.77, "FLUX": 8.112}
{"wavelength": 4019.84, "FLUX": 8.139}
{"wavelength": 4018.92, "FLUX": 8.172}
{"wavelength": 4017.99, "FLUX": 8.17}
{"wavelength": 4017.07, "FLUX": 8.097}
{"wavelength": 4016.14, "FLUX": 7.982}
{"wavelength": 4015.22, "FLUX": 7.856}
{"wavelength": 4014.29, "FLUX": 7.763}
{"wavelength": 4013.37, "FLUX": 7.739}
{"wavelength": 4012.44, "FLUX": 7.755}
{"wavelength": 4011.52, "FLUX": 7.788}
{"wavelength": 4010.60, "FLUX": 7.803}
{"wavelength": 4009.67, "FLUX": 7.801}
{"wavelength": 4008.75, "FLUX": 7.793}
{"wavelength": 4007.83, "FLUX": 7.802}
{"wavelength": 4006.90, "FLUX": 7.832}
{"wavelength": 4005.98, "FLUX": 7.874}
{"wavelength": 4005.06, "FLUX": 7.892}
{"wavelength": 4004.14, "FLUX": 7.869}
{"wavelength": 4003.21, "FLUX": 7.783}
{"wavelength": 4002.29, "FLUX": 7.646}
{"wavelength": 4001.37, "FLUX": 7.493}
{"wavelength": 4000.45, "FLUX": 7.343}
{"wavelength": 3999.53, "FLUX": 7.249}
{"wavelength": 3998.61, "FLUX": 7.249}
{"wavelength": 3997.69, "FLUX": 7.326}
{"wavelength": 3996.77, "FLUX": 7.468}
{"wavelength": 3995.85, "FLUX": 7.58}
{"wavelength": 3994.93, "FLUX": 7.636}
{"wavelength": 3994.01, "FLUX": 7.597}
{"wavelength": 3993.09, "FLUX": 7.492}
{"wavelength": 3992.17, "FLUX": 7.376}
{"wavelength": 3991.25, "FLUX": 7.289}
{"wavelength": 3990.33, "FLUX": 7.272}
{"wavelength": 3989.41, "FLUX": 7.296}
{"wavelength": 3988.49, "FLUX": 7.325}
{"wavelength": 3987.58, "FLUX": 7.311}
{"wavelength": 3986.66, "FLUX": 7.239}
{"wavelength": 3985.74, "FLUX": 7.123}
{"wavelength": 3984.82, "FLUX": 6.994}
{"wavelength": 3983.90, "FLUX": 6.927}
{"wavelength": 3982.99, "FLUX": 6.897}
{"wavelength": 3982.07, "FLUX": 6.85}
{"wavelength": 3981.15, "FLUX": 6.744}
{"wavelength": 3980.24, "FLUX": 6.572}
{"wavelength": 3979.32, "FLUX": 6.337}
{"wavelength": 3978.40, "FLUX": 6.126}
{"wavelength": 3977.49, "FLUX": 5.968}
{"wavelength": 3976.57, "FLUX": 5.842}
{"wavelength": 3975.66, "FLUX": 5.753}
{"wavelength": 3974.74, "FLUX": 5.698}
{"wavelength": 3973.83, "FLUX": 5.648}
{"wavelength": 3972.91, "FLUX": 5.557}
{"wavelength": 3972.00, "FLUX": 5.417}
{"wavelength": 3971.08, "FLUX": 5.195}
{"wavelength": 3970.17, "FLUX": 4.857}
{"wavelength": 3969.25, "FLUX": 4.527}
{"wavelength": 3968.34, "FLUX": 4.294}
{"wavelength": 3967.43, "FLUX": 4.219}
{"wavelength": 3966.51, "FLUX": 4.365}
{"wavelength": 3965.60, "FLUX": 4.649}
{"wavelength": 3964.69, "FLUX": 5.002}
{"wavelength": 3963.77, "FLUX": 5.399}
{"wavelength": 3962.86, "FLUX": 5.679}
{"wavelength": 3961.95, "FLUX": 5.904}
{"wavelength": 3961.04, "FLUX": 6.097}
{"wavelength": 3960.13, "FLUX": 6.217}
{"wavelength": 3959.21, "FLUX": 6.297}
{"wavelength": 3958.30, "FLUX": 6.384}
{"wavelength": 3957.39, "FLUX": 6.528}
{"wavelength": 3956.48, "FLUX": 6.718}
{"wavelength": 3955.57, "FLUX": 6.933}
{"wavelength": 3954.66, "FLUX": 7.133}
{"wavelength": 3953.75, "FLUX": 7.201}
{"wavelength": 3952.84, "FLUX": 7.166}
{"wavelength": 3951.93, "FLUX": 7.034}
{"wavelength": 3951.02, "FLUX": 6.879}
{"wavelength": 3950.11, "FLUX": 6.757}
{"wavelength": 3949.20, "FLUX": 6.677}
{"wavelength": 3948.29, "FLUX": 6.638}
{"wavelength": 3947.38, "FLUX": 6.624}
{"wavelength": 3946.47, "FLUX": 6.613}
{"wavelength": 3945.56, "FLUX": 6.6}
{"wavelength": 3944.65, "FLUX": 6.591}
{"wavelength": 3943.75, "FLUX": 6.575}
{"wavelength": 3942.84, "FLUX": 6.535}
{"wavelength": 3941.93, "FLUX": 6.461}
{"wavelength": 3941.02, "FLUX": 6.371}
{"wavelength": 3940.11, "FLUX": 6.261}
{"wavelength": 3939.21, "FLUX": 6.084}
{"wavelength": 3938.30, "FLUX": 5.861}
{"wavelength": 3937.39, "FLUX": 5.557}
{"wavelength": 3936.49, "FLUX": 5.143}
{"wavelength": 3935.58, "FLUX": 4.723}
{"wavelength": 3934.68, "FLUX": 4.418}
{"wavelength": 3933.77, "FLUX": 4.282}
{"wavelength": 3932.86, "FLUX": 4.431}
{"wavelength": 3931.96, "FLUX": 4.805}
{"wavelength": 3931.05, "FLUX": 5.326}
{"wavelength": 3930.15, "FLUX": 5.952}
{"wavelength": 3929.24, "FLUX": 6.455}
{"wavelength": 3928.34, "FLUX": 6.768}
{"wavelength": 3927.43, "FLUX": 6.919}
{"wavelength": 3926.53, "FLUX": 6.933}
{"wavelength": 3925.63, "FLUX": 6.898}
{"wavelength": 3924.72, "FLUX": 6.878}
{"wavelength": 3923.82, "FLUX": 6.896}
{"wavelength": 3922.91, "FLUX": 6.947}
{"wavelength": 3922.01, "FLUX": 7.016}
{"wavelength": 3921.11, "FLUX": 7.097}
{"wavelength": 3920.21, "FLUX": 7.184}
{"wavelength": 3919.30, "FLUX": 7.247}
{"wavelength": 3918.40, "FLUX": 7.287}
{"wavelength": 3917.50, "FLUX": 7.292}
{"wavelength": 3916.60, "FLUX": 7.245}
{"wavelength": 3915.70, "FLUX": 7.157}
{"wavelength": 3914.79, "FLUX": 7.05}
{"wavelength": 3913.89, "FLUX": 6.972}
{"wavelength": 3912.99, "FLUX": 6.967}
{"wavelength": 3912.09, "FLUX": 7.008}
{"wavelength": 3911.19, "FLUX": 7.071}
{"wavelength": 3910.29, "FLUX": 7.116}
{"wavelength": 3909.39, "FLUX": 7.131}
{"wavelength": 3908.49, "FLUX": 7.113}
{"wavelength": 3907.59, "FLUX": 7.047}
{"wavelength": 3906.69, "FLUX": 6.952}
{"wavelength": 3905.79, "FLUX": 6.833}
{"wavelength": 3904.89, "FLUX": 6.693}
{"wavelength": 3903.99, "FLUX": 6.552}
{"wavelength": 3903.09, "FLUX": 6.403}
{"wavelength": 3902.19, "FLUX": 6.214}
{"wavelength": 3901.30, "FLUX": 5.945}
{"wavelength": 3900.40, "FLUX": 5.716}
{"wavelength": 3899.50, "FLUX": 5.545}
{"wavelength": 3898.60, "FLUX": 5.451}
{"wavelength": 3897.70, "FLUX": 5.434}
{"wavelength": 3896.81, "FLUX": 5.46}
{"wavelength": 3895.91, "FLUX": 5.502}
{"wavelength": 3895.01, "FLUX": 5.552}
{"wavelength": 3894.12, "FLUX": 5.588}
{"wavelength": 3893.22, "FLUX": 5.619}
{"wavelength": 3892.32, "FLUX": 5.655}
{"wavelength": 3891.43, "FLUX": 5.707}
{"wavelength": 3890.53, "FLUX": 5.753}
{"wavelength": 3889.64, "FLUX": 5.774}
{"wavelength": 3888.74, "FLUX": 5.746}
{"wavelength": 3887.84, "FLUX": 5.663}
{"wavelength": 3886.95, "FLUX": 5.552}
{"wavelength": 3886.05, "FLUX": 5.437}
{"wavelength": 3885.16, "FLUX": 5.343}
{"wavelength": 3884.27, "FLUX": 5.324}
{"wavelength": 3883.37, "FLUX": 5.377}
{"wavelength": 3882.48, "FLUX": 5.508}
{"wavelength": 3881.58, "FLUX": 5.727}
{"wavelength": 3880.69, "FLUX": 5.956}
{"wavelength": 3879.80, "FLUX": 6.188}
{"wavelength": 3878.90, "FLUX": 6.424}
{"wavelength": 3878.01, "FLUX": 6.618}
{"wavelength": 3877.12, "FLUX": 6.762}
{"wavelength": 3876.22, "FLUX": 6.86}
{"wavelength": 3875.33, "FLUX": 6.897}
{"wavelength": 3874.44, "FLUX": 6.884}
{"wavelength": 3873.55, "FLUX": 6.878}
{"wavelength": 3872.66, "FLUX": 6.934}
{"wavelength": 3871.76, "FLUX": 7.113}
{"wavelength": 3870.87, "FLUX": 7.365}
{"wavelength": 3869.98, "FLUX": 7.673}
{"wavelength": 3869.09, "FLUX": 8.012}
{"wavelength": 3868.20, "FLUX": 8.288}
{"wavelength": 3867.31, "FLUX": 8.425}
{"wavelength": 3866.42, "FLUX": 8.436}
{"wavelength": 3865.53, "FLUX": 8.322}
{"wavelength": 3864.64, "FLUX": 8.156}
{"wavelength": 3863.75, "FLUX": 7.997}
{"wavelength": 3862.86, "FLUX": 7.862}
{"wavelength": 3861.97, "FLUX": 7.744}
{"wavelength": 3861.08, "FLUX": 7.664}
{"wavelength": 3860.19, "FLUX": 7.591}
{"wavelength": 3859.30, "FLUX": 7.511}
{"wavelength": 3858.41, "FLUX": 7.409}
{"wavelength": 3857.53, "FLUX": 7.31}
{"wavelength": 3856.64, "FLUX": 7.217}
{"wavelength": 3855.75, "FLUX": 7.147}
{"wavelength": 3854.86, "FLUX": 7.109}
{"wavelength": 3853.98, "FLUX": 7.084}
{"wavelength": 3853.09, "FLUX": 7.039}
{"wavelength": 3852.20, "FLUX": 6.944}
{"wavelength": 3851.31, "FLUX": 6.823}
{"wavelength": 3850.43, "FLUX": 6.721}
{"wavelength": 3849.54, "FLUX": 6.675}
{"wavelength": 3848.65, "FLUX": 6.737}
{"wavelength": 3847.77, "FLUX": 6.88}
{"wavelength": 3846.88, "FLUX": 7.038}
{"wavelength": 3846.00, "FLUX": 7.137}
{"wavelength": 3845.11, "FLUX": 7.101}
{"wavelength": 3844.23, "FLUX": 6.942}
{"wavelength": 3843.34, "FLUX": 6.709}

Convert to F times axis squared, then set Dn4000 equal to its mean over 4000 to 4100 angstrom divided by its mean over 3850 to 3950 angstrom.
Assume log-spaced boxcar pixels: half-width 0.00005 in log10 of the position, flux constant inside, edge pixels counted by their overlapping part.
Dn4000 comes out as 1.3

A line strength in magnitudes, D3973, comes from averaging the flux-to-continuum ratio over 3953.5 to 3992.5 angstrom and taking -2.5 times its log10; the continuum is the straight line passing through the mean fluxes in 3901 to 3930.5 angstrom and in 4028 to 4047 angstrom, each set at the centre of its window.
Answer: 0.20 mag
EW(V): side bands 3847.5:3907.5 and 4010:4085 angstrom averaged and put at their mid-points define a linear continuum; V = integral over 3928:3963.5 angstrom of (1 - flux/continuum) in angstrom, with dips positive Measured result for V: 4.85 angstrom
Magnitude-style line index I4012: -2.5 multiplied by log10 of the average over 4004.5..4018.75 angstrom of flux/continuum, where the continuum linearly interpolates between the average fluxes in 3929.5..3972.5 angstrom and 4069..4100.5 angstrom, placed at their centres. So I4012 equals -0.20 mag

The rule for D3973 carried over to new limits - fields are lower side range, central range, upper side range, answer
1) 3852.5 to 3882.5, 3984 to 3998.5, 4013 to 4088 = 0.05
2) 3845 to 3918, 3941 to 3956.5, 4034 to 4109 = 0.04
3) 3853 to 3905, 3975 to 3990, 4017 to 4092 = 0.10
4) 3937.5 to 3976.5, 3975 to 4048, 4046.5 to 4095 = -0.12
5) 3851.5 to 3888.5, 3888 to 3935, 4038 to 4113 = 0.12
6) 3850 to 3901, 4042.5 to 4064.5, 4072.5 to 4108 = -0.11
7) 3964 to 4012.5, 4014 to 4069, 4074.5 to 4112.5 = -0.15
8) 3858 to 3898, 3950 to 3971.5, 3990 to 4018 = 0.23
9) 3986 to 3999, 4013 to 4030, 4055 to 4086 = -0.06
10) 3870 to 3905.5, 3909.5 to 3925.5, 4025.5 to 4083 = -0.11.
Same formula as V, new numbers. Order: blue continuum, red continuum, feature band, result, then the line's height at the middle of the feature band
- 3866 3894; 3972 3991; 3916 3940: 1.0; 6.49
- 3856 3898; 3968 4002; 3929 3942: 2.4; 6.64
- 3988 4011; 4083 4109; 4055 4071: -1.8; 7.09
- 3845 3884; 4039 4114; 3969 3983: 2.8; 7.31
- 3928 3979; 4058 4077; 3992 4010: -2.4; 6.71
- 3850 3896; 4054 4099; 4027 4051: -1.7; 7.44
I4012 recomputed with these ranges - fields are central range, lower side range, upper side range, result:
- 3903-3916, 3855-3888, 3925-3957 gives -0.06 mag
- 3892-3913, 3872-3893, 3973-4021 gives 0.00 mag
